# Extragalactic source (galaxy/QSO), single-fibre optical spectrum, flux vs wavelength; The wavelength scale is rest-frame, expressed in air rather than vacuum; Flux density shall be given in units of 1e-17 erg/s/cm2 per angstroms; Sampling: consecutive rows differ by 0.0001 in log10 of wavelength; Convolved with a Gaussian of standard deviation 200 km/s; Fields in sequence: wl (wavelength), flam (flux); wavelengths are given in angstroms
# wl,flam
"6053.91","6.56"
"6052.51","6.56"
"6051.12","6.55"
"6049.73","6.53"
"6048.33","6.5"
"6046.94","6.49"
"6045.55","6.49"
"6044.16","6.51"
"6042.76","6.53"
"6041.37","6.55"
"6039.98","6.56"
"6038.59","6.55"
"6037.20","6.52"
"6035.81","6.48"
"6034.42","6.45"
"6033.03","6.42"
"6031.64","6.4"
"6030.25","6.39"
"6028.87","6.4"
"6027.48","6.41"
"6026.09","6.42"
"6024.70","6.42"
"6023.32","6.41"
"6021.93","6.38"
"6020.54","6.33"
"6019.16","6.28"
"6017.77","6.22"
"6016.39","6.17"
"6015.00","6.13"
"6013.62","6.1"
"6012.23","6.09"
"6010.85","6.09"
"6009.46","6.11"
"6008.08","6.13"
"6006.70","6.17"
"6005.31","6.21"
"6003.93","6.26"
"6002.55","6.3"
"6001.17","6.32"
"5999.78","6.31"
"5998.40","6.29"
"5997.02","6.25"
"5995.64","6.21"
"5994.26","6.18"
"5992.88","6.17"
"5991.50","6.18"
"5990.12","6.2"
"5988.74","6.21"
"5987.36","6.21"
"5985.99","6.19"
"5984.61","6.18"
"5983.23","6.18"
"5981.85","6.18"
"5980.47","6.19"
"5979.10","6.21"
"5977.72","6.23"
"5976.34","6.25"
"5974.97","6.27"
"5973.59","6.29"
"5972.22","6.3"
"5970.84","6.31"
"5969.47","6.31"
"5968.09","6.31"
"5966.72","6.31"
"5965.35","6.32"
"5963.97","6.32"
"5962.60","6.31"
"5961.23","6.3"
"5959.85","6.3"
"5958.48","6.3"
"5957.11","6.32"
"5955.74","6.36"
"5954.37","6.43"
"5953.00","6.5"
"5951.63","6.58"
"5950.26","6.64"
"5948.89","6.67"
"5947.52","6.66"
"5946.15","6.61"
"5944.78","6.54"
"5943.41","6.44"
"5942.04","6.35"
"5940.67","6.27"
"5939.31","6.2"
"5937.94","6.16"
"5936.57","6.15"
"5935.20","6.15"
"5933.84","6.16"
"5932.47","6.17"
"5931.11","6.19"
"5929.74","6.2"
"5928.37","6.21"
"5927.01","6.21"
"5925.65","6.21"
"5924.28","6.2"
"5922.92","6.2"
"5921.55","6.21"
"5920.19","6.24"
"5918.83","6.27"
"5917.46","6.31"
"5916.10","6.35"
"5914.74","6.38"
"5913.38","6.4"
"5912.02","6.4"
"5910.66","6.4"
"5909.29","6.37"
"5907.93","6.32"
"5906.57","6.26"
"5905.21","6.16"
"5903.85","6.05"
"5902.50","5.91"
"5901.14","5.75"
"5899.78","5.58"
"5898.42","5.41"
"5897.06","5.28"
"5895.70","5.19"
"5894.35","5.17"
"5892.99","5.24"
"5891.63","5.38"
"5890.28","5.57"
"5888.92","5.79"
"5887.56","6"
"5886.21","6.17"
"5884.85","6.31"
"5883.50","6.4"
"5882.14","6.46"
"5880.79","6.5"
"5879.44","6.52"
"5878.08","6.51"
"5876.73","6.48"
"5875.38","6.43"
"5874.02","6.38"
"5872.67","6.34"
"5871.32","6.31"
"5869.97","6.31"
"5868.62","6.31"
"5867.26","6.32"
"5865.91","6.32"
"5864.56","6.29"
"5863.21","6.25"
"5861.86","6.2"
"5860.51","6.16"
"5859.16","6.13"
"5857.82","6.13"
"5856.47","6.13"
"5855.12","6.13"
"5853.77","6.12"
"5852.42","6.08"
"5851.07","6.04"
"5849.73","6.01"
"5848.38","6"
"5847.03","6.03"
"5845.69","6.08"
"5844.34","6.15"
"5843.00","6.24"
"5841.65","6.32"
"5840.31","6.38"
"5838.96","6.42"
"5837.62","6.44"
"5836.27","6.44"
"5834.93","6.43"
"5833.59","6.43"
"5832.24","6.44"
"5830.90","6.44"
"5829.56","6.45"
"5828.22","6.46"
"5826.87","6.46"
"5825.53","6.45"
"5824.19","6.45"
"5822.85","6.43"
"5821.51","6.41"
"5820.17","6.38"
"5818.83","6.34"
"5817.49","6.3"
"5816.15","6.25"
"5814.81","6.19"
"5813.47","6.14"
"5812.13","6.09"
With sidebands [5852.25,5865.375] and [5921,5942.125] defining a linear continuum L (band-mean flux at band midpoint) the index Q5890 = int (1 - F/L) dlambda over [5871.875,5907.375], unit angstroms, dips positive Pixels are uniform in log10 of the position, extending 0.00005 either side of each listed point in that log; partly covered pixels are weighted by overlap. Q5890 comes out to 1.2 angstroms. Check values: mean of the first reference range 6.17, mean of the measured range 5.97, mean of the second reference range 6.2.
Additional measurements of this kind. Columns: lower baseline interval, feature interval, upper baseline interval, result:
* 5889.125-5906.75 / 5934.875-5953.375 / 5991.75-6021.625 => -1.8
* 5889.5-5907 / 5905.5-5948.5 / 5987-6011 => -3.9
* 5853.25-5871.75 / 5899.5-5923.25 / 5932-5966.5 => 0.4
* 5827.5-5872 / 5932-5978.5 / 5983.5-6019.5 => -1.0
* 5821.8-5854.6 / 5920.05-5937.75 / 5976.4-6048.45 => 0.3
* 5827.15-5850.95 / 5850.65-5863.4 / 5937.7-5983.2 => 0.4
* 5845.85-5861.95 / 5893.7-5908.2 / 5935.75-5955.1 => 1.3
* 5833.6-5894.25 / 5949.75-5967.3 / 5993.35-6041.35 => -0.3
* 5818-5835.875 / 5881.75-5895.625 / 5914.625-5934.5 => 1.1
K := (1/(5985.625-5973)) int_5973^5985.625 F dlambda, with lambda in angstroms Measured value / 6.21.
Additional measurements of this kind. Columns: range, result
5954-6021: 6.24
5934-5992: 6.32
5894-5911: 5.84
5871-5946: 6.13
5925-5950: 6.31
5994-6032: 6.26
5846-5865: 6.12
